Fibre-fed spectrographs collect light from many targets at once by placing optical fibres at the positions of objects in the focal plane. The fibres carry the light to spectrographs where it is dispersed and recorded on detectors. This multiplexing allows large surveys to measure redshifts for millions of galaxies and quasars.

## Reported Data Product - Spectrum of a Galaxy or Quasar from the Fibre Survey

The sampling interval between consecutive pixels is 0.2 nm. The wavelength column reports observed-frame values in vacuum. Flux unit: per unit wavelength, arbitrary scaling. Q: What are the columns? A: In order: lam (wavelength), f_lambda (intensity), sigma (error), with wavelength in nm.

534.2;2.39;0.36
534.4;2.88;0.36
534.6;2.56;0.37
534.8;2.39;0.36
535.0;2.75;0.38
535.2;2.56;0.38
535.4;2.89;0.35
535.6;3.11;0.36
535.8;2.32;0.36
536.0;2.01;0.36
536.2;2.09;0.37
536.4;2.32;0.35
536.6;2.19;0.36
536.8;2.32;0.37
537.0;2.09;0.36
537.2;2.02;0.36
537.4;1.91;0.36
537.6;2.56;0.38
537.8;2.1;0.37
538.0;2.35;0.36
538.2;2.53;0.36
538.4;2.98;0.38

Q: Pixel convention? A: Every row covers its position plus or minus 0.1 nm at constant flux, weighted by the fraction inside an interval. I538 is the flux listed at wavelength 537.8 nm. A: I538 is 2.1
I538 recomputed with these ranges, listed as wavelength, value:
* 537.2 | 2.02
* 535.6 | 3.11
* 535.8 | 2.32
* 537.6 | 2.56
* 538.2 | 2.53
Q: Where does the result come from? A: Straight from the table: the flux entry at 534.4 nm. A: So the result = 2.88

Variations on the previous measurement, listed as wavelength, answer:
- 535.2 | 2.56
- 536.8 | 2.32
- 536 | 2.01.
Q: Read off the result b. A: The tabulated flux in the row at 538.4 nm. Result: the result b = 2.98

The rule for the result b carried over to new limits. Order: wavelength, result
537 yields 2.09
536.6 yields 2.19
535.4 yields 2.89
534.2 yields 2.39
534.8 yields 2.39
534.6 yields 2.56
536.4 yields 2.32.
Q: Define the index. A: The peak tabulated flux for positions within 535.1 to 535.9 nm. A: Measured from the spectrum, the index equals 3.11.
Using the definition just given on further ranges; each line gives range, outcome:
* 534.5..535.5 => 2.89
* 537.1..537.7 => 2.56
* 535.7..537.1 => 2.32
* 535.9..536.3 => 2.09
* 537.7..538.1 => 2.35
